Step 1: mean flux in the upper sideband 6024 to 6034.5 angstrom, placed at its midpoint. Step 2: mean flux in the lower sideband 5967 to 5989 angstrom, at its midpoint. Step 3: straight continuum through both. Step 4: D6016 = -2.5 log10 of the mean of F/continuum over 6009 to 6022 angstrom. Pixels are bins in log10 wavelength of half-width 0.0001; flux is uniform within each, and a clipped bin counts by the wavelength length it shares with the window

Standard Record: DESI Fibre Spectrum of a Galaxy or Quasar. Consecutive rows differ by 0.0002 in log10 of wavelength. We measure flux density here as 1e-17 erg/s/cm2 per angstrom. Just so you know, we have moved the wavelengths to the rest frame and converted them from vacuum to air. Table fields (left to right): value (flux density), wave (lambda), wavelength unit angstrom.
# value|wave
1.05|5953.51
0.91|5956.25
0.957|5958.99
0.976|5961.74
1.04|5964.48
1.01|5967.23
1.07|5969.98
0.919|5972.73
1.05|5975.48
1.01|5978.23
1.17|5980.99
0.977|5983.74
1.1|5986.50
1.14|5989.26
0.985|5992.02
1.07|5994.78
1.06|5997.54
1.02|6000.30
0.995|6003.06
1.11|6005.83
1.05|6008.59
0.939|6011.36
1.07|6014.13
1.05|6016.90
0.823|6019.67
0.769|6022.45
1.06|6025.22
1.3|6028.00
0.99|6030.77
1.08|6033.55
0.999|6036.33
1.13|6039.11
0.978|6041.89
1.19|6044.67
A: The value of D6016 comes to 0.14 mag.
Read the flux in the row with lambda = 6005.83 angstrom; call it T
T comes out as 1.11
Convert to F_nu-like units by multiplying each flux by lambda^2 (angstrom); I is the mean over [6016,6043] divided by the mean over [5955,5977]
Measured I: 1.0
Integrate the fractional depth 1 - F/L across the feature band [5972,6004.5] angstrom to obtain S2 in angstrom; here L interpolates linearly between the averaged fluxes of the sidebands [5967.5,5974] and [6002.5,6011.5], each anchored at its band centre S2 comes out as -0.9 angstrom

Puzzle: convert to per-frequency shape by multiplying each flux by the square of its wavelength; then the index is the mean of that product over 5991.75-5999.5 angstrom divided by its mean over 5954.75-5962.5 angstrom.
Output 1.1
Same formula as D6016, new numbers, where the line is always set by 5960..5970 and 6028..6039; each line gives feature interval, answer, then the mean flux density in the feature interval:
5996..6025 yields 0.06 mag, 0.992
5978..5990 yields -0.05 mag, 1.08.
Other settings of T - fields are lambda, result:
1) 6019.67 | 0.823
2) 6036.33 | 0.999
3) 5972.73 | 0.919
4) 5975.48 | 1.05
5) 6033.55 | 1.08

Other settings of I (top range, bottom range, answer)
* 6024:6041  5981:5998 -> 1.04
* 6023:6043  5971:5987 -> 1.05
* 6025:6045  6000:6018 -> 1.06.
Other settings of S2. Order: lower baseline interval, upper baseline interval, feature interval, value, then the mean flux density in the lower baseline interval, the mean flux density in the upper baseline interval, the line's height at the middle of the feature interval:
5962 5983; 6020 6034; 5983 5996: -0.36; 1.03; 1.02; 1.03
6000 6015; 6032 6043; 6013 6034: 0.51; 1.03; 1.05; 1.04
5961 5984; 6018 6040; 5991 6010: -0.37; 1.03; 1.02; 1.02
